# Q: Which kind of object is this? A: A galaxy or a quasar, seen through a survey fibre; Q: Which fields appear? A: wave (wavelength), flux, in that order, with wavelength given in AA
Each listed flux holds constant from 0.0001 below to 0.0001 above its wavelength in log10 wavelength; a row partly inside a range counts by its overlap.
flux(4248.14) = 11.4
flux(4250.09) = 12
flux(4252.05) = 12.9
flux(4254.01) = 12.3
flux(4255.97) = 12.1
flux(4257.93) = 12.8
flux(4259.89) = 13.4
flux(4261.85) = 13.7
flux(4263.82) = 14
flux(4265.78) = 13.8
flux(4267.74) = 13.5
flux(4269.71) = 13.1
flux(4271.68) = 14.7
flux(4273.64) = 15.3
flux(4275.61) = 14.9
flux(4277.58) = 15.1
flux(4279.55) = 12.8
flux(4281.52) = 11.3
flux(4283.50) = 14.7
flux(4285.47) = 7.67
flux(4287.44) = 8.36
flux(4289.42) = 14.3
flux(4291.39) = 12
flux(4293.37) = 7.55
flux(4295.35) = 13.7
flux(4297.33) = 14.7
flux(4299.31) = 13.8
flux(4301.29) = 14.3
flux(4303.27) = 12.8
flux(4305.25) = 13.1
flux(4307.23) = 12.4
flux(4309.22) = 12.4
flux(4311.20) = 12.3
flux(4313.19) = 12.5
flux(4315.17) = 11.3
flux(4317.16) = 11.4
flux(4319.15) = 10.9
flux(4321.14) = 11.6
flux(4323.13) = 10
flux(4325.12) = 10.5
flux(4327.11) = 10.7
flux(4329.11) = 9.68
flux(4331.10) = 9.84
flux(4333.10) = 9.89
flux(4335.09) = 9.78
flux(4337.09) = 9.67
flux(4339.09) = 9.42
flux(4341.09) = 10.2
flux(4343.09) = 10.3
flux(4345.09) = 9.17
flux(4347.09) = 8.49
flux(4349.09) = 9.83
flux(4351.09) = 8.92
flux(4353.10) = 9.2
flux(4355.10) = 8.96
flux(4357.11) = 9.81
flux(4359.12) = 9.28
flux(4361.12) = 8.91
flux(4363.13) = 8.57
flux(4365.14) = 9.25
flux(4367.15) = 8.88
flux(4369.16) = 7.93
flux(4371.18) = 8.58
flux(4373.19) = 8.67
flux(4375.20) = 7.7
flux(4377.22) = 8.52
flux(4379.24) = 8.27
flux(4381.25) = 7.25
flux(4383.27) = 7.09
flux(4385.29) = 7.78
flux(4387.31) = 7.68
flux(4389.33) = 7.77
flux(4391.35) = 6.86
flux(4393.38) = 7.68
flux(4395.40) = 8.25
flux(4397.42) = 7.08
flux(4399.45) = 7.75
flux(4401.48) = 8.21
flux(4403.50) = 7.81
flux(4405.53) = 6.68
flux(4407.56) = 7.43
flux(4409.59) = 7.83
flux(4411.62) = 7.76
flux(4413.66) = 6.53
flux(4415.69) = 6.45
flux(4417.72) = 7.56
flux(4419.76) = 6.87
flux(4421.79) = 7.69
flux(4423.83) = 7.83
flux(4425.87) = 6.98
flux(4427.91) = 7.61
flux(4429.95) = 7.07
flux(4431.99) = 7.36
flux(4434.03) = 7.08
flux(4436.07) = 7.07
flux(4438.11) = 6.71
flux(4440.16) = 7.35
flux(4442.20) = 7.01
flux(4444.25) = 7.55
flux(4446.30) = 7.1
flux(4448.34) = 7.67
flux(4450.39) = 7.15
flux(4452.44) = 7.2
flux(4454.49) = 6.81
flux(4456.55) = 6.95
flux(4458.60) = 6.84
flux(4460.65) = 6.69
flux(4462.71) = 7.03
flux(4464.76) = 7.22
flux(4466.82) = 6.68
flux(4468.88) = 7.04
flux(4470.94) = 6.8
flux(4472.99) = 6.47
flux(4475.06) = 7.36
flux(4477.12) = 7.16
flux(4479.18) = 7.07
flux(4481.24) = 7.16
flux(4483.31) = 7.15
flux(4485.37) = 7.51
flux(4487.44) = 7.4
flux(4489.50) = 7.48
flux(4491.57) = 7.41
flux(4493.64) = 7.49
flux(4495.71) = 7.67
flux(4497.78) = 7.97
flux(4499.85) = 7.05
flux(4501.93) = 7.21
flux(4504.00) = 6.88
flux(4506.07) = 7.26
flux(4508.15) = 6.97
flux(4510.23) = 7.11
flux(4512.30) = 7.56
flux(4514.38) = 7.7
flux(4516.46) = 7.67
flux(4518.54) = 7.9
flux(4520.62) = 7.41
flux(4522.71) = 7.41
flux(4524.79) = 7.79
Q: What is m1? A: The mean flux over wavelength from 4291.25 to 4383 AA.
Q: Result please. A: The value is 10.2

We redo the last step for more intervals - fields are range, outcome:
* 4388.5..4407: 7.56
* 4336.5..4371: 9.2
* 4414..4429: 7.25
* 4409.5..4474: 7.11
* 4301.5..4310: 12.8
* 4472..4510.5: 7.25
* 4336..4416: 8.32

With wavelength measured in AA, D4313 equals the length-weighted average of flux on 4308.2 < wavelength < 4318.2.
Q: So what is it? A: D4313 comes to 12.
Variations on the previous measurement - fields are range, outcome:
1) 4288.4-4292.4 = 13.1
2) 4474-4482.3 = 7.18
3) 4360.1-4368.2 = 8.91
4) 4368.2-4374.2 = 8.4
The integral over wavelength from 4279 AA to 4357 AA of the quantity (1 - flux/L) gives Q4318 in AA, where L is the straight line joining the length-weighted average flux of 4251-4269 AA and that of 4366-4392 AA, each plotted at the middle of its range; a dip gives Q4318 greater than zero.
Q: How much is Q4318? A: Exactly -2.8 AA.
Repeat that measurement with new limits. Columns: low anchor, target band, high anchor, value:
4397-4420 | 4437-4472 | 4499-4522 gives 1.42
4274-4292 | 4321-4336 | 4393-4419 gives 0.62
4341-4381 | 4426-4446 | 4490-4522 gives 2.34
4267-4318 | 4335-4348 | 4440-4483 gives 1.75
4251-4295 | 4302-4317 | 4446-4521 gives -0.74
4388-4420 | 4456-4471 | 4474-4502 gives 0.96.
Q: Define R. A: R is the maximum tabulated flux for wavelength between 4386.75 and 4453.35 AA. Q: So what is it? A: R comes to 8.25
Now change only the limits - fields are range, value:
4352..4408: 9.81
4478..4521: 7.97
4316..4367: 11.6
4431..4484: 7.67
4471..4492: 7.51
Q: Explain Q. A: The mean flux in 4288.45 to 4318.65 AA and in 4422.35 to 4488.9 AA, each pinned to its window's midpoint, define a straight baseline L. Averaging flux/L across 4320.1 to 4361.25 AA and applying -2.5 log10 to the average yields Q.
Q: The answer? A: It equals 0.15 mag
